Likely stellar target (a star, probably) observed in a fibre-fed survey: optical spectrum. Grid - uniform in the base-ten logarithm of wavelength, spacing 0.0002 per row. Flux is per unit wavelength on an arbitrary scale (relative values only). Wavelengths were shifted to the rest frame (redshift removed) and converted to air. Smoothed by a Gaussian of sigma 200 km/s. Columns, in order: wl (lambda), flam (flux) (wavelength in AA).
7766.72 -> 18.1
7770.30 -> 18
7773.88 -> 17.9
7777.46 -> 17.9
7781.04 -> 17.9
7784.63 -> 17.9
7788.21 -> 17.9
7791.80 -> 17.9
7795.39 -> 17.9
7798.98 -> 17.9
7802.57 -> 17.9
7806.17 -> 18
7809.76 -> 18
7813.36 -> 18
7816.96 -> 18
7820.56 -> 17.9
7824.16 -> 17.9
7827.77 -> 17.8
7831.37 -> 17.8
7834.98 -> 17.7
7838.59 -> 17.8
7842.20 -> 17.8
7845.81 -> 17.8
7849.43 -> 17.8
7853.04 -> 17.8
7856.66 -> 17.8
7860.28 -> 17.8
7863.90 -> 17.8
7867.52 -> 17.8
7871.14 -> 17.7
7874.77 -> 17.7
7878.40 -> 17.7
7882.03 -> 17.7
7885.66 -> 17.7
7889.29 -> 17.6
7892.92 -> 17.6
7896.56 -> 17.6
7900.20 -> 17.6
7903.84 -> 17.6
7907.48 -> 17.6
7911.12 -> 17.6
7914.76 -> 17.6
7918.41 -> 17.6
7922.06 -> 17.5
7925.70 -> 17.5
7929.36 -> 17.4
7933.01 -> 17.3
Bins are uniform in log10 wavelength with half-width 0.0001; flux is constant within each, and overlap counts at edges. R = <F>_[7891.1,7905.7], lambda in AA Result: 17.6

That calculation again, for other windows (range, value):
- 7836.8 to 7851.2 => 17.8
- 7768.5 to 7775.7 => 17.9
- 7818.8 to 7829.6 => 17.9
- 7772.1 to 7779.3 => 17.9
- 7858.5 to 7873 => 17.8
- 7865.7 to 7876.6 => 17.7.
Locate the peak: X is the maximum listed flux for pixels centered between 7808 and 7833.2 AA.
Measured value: 18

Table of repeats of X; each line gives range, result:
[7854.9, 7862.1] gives 17.8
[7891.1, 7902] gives 17.6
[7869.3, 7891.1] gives 17.7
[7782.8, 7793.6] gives 17.9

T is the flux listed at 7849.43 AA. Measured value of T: 17.8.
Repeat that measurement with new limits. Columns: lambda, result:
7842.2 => 17.8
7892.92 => 17.6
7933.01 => 17.3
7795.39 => 17.9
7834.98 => 17.7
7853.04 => 17.8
